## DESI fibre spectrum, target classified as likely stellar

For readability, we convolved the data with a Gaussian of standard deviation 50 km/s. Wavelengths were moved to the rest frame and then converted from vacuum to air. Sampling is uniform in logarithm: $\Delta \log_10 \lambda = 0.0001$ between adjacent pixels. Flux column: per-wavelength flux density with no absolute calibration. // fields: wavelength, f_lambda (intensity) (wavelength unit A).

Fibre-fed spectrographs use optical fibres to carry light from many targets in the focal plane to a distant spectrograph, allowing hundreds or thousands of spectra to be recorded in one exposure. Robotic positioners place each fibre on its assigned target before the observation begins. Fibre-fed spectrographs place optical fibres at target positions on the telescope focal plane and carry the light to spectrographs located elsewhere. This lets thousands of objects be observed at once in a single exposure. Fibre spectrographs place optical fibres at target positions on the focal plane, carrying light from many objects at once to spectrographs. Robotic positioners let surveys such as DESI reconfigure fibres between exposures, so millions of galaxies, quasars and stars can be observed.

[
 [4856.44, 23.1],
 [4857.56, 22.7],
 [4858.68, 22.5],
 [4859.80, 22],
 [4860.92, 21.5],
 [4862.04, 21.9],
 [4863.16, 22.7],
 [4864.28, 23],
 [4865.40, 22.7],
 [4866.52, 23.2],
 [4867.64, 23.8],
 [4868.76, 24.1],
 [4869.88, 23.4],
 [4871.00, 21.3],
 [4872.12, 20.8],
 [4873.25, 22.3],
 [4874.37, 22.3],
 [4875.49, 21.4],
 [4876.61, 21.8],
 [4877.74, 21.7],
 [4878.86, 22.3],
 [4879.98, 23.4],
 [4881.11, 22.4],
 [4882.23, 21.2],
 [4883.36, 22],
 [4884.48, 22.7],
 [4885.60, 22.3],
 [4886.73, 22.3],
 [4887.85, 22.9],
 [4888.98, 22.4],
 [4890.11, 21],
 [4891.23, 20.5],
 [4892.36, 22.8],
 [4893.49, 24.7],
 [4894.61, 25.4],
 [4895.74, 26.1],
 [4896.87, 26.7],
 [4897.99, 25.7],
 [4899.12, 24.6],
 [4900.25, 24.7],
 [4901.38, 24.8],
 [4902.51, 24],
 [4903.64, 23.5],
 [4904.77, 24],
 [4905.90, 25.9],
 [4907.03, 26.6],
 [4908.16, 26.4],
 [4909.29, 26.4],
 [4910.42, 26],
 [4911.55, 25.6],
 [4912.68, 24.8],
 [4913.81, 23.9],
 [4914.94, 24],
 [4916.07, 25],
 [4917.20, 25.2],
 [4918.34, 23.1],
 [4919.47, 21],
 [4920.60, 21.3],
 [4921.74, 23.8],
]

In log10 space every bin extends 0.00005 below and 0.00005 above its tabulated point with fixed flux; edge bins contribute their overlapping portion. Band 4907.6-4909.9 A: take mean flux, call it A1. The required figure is 26.4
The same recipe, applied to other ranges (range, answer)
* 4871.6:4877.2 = 21.7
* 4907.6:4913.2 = 25.9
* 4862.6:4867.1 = 22.9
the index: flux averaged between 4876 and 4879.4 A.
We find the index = 21.9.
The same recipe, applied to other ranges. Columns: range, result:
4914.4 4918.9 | 24.3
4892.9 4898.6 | 25.7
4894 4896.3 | 25.8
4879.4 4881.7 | 22.9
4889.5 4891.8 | 20.8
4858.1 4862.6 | 22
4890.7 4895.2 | 23.4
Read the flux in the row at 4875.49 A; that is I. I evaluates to 21.4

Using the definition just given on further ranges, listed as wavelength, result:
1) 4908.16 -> 26.4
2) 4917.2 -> 25.2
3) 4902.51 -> 24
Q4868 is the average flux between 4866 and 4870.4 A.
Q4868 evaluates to 23.6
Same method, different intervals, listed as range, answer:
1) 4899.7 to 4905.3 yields 24.2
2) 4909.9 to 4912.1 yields 25.8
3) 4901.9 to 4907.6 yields 24.8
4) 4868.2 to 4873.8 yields 22.4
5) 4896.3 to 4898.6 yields 26.2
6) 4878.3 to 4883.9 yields 22.2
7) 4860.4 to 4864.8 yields 22.3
